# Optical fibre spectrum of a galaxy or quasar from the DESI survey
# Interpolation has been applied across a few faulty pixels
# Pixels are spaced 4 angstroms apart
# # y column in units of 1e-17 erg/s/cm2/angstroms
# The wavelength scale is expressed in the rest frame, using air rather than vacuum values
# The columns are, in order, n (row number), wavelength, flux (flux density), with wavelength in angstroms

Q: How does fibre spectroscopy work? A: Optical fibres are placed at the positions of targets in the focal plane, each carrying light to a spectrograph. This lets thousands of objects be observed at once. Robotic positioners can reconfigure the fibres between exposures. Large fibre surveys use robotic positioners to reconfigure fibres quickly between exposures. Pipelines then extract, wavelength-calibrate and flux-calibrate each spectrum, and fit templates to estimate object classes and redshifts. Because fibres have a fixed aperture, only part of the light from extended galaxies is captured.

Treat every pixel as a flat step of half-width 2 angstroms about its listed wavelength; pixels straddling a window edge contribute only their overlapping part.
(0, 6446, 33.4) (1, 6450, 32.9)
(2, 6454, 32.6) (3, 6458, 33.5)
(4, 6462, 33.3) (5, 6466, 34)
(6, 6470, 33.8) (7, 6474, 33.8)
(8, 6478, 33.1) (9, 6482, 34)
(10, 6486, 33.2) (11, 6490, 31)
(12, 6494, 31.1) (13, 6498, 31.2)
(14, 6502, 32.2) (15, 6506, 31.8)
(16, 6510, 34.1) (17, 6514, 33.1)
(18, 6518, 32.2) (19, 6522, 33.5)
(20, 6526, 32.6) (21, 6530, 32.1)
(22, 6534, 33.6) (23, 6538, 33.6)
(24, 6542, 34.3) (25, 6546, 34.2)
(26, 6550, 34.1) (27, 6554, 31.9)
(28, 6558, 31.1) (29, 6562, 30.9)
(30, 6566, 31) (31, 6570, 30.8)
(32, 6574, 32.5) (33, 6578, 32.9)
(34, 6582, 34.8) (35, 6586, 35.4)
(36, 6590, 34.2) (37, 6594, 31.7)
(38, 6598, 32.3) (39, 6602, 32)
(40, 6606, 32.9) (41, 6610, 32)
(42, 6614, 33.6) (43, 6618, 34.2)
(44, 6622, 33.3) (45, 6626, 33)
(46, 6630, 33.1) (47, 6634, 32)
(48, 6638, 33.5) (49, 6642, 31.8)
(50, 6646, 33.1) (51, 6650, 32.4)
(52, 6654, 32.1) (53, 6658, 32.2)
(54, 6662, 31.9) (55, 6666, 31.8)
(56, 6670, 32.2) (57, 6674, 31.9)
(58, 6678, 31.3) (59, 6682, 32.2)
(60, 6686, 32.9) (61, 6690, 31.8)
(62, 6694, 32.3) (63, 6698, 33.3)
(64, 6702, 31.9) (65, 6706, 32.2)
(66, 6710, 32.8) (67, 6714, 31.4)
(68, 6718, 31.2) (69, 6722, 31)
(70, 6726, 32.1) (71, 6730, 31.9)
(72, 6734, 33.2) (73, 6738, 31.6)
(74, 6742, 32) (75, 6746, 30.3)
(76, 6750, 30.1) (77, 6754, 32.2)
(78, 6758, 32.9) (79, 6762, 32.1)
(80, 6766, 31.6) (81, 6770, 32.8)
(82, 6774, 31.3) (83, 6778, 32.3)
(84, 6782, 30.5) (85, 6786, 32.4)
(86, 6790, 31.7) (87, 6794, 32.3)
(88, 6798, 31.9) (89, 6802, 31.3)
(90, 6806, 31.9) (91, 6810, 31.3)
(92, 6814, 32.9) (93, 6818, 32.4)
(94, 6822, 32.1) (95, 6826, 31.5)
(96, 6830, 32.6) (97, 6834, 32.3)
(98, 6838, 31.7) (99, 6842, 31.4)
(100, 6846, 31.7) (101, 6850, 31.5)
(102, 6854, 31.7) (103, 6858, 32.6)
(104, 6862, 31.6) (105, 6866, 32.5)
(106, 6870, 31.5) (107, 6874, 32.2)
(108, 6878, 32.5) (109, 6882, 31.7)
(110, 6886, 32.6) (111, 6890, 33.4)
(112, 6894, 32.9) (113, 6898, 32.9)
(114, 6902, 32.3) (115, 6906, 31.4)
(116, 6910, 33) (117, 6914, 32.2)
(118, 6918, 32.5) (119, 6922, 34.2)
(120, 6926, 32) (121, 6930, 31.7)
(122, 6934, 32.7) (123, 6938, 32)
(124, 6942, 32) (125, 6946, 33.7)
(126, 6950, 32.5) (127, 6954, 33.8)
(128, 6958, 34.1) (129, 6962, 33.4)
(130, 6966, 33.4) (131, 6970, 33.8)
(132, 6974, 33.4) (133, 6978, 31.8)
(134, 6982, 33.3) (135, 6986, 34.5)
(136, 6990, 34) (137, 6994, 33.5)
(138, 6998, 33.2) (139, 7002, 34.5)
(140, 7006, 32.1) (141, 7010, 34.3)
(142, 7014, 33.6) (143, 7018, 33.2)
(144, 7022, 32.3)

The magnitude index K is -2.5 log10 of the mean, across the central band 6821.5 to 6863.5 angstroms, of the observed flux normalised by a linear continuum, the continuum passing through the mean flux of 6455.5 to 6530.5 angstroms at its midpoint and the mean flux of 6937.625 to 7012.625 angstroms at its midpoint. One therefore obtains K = 0.045 mag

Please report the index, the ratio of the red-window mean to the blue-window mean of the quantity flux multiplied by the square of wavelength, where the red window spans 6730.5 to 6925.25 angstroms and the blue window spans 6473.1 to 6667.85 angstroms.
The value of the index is 1.06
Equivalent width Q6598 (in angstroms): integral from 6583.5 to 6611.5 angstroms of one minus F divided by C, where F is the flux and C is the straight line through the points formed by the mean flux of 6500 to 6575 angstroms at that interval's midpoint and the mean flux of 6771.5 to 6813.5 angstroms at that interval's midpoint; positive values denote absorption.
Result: -0.5 angstroms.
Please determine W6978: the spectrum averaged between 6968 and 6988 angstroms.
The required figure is 33.4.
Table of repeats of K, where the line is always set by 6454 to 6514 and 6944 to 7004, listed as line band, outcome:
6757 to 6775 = 0.04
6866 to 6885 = 0.04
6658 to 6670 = 0.04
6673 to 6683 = 0.05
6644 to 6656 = 0.02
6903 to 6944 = 0.04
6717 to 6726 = 0.06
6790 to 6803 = 0.05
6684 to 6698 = 0.02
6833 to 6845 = 0.05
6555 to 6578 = 0.05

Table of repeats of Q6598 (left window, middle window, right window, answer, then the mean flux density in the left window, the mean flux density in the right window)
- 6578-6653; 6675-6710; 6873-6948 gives 0.70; 33.1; 32.5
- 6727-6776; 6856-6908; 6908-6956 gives 0.22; 31.8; 32.7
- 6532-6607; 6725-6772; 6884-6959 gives 1.27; 32.9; 32.7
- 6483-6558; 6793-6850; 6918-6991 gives 1.83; 32.7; 33.1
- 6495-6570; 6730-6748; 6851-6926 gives 0.38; 32.6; 32.4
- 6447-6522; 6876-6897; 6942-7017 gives 0.44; 32.9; 33.5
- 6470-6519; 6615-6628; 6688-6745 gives -0.49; 32.6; 32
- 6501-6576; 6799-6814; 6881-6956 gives 0.42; 32.6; 32.6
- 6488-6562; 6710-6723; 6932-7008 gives 0.56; 32.6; 33.2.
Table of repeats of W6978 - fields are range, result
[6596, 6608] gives 32.4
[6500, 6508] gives 32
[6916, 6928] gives 32.9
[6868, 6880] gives 32.1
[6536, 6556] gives 33.6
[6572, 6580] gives 32.7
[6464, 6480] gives 33.7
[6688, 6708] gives 32.3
